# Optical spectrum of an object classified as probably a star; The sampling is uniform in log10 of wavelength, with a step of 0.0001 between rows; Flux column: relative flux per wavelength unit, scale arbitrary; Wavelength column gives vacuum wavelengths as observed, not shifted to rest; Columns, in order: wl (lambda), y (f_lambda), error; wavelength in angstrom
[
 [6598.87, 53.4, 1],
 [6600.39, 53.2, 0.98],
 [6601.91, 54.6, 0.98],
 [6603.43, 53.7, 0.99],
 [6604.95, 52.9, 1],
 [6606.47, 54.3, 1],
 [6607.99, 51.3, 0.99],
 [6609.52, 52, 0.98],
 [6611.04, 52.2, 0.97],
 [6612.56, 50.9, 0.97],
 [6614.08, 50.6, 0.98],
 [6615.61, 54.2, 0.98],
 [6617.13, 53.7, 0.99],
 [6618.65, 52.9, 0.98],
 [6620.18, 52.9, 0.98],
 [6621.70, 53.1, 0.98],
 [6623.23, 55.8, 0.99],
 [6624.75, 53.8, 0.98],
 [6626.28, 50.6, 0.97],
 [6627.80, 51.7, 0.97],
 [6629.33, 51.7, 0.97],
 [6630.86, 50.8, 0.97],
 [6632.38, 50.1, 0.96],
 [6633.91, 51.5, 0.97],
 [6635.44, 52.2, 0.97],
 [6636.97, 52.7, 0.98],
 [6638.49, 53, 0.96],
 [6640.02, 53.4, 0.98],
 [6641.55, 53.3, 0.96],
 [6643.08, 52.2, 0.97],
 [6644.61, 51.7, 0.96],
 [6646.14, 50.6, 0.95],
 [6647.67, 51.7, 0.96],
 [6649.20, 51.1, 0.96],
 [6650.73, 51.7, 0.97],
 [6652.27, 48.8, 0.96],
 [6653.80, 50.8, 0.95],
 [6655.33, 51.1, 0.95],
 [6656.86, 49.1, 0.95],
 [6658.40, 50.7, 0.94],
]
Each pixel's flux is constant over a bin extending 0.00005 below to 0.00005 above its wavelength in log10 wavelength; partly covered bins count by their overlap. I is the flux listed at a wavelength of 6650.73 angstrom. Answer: 51.7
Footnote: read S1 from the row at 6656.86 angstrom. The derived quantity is 49.1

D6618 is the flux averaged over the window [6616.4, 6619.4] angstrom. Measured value 53.4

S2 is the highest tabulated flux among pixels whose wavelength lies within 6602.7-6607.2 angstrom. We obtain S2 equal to 54.3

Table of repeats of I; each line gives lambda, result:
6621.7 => 53.1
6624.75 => 53.8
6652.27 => 48.8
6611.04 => 52.2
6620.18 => 52.9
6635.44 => 52.2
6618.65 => 52.9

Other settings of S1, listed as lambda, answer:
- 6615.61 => 54.2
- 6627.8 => 51.7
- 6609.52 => 52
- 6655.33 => 51.1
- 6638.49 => 53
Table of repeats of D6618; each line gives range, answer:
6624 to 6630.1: 51.9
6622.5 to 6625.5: 54.9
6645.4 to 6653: 50.8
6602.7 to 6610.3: 52.8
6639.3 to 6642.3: 53.3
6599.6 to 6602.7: 53.9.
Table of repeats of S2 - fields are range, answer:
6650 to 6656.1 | 51.7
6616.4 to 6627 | 55.8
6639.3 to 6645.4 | 53.4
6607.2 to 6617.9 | 54.2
